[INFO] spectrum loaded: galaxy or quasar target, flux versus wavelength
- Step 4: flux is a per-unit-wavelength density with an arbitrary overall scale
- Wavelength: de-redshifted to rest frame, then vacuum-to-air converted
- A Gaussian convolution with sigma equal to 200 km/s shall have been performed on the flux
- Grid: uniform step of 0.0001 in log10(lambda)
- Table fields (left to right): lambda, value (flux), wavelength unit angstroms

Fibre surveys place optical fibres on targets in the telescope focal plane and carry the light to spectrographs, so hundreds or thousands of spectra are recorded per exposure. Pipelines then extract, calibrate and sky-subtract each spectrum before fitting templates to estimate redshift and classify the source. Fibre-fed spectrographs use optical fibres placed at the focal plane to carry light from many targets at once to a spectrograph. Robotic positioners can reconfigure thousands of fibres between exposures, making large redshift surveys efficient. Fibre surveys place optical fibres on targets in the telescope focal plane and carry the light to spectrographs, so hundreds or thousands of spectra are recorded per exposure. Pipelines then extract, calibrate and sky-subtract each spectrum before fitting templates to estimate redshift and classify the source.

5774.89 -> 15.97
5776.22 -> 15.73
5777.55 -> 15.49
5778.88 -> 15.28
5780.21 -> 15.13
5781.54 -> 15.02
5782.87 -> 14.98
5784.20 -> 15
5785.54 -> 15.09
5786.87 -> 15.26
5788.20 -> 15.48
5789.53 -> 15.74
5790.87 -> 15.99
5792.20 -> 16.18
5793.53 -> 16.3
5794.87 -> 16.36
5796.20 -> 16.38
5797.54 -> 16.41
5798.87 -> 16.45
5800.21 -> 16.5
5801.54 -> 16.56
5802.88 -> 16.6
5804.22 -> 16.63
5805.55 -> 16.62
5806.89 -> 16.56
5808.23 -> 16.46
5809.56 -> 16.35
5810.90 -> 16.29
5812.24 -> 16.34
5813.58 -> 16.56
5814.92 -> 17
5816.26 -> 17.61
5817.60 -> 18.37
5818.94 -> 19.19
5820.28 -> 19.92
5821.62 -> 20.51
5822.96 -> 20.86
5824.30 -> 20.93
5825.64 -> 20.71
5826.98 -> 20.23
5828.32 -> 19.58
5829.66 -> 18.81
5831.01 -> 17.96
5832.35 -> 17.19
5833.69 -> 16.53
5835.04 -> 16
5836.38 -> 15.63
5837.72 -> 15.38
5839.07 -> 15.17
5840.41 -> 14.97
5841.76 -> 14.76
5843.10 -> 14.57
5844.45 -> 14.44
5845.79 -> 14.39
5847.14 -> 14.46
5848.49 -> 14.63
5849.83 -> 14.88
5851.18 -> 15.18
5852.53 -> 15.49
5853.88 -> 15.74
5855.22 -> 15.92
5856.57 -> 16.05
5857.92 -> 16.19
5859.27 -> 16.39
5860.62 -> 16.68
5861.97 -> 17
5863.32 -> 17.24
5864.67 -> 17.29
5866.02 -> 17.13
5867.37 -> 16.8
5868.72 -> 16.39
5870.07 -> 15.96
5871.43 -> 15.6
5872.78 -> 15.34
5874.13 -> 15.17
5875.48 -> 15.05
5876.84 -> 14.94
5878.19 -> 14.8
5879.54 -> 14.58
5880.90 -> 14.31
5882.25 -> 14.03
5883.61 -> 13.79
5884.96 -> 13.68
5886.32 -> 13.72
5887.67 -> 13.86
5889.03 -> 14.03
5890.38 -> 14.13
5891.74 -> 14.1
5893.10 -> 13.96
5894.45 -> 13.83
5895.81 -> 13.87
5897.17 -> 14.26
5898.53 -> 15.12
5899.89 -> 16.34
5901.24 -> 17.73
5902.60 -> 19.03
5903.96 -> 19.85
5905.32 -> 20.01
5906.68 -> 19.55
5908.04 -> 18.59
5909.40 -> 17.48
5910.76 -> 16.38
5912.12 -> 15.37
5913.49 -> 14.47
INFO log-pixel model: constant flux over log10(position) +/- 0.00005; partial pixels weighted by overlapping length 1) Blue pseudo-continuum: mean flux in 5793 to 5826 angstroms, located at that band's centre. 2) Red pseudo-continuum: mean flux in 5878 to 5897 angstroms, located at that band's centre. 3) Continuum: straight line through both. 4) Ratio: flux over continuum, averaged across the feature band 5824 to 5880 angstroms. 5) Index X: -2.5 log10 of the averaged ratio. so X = -0.04 mag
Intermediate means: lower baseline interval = 17.5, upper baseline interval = 14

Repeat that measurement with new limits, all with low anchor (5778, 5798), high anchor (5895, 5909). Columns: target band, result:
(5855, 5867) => 0.01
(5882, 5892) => 0.23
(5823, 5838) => -0.13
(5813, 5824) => -0.17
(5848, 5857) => 0.08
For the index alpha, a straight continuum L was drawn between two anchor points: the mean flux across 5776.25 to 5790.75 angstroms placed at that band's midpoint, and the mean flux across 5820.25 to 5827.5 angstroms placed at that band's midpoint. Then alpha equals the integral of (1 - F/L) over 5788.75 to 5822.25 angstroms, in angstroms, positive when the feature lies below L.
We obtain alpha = 2.2 angstroms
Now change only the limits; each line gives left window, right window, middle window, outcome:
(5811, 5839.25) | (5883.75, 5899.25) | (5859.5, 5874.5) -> -0.9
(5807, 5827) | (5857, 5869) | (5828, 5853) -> 2.6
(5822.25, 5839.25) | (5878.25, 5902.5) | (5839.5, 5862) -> 2.1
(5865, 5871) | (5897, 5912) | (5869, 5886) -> 2.1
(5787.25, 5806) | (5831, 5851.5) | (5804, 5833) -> -4.5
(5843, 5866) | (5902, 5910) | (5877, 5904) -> 4.9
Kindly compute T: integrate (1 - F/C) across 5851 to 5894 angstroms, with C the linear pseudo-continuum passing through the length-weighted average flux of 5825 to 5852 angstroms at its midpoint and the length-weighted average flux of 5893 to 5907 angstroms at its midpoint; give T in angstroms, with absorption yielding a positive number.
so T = 3.1 angstroms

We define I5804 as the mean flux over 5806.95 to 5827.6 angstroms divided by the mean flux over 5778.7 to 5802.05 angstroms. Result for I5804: 1.2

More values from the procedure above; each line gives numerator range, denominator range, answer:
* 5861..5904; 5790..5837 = 0.88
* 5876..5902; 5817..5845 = 0.82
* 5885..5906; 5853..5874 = 0.95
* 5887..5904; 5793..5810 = 0.92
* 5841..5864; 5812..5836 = 0.84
